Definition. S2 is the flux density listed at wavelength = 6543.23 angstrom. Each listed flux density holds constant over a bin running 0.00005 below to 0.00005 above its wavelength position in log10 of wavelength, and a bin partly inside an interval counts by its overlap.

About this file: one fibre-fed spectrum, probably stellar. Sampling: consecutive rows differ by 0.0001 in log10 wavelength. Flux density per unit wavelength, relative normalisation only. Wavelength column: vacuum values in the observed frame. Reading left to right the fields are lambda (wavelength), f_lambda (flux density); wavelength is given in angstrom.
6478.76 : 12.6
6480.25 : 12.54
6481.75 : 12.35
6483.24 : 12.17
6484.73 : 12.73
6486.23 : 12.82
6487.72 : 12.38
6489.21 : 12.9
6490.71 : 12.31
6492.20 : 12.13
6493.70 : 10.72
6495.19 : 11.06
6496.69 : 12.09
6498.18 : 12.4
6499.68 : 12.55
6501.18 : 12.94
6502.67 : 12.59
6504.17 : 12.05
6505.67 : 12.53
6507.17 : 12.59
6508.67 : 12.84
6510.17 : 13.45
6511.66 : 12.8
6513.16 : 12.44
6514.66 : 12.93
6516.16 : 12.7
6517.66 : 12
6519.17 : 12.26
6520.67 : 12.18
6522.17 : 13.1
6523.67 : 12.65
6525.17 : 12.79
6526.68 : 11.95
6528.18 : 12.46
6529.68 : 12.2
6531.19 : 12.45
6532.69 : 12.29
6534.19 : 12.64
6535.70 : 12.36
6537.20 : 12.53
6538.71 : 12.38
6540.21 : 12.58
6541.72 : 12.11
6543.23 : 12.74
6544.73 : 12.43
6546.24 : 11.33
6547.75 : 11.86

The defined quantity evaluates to 12.74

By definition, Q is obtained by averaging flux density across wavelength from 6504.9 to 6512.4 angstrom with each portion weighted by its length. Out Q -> 12.8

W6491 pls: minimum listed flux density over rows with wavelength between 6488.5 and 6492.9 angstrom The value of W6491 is 12.13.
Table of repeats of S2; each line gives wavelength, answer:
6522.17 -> 13.1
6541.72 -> 12.11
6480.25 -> 12.54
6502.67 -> 12.59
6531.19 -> 12.45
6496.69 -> 12.09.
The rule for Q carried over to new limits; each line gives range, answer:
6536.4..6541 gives 12.5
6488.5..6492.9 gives 12.4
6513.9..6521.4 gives 12.4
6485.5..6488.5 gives 12.6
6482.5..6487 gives 12.6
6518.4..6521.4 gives 12.2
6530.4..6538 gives 12.4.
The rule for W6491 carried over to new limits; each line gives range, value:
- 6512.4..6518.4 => 12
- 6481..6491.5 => 12.17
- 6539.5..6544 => 12.11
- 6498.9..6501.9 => 12.55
